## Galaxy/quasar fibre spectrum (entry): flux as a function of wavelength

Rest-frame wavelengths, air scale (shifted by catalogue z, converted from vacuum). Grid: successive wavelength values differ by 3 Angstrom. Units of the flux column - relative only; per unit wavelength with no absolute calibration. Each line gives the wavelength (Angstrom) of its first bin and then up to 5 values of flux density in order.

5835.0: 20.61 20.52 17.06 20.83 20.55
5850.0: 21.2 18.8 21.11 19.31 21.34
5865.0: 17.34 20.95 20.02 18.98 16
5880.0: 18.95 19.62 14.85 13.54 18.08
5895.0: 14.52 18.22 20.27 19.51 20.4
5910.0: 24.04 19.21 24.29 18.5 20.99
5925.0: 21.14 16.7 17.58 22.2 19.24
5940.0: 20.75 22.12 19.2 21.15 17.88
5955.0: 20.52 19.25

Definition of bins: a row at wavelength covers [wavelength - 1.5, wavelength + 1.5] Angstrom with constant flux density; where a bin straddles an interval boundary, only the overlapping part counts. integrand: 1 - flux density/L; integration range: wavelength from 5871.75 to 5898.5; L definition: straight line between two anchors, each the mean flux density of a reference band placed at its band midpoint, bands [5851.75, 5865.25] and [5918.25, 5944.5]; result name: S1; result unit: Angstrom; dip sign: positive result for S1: 3.8 Angstrom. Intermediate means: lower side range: 19.8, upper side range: 20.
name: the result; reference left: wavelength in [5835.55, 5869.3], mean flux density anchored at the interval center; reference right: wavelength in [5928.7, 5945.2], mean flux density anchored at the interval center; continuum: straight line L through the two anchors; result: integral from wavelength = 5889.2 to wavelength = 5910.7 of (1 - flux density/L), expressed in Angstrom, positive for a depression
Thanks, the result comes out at 1.4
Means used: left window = 19.9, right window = 20.1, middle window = 18.8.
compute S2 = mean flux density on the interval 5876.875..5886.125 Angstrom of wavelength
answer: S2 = 17.9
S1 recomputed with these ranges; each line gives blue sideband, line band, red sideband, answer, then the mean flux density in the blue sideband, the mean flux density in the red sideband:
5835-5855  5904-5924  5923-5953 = -1.25 Angstrom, 19.9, 19.8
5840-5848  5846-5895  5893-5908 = 1.15 Angstrom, 19.6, 18.5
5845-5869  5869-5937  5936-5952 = 3.99 Angstrom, 20.1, 20.3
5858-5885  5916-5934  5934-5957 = 0.20 Angstrom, 19.1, 20.2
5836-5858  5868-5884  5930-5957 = 0.91 Angstrom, 20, 20.1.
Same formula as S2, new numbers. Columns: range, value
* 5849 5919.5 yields 19.1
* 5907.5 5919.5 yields 21.7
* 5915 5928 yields 20.6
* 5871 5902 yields 17.4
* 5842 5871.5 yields 20.1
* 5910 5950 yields 20.4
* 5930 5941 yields 20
